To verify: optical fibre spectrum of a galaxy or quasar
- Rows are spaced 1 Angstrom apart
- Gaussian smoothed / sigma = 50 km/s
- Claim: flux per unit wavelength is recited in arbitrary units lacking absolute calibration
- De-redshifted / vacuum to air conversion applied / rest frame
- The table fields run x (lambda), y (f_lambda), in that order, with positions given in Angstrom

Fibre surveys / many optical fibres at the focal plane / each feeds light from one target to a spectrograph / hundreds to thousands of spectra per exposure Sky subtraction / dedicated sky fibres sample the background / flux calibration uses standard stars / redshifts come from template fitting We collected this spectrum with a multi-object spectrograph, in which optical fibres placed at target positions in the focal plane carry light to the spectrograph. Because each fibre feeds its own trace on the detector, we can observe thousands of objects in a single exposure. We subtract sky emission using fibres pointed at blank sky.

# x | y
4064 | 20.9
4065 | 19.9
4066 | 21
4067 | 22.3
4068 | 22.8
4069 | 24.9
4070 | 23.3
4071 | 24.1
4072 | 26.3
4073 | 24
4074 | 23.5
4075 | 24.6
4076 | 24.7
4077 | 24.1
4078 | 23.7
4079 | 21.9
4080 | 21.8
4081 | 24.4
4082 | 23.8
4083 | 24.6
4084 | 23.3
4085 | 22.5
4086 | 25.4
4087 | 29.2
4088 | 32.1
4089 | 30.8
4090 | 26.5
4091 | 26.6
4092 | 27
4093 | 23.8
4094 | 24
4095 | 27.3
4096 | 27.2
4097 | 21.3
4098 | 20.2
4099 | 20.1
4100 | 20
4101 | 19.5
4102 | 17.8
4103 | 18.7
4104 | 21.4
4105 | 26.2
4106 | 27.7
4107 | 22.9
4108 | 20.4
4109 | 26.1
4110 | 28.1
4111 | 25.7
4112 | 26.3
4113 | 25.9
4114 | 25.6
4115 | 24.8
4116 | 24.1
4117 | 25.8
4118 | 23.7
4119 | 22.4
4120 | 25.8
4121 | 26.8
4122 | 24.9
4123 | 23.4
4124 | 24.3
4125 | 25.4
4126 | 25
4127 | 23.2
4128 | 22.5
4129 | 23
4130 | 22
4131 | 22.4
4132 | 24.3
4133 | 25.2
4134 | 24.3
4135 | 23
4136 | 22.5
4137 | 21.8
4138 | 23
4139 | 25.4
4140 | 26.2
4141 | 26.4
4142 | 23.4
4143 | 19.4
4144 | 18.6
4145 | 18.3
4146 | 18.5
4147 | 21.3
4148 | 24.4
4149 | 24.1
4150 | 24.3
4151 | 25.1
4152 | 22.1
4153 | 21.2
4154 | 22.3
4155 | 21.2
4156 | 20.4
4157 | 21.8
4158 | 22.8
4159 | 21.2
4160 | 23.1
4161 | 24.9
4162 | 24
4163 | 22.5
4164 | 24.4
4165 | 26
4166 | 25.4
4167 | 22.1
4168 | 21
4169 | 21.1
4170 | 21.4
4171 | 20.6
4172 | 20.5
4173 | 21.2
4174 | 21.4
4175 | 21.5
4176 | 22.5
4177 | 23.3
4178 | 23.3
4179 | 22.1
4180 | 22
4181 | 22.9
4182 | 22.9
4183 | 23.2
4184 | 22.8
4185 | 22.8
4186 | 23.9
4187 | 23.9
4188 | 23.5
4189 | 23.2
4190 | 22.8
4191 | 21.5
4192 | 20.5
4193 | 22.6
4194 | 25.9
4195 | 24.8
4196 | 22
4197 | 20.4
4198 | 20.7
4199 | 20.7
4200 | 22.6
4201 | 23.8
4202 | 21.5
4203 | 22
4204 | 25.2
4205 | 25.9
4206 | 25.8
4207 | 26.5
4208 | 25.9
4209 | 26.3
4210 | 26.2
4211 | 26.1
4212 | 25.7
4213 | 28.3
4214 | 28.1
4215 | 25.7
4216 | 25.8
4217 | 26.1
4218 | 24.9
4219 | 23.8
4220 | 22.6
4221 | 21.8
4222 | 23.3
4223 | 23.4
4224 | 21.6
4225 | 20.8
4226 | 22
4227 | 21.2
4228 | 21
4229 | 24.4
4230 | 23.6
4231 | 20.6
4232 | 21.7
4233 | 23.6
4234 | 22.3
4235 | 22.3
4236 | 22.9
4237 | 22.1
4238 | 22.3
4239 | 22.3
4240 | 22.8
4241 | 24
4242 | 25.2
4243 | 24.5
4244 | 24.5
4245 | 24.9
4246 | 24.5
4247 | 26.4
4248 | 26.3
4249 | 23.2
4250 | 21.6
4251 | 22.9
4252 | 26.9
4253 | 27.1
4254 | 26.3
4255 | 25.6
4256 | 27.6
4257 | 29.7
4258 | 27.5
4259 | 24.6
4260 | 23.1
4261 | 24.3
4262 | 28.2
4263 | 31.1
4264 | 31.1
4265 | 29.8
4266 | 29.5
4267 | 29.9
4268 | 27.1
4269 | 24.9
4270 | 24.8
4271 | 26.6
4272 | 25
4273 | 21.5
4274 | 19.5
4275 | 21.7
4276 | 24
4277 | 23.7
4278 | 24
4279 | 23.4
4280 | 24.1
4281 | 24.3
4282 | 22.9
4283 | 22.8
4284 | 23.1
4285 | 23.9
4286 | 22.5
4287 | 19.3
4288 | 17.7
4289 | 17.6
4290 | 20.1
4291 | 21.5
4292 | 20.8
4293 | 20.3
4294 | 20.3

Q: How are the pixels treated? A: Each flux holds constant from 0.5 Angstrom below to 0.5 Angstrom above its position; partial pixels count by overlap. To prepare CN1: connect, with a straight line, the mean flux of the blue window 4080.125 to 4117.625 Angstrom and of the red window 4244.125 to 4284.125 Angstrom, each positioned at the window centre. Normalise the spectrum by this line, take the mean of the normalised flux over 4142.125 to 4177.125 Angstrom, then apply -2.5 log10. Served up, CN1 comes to 0.13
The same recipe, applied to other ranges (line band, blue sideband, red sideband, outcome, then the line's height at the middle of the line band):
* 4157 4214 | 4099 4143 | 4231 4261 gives 0.04 mag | 24.1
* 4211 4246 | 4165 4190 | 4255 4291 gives 0.00 mag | 23.6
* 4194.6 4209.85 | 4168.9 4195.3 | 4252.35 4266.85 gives 0.01 mag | 23.8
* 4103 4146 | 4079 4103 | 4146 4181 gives -0.02 mag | 23.4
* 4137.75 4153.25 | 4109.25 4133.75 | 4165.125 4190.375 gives 0.05 mag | 23.7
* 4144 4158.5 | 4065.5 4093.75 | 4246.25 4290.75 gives 0.13 mag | 24.7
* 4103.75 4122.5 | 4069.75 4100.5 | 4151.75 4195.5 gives -0.05 mag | 24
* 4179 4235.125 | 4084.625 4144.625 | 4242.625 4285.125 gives 0.06 mag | 24.9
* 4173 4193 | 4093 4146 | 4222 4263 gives 0.06 mag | 23.8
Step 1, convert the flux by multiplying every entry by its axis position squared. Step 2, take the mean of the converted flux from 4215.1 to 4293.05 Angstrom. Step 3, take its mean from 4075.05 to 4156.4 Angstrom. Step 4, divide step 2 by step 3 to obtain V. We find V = 1.08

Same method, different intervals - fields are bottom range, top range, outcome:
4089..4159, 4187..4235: 1.05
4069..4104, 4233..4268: 1.15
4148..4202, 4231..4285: 1.14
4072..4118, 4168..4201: 0.96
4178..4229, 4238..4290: 1.07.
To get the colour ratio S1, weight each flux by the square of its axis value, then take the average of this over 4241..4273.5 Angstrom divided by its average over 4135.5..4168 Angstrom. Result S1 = 1.2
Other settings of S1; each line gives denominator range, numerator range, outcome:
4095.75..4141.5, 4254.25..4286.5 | 1.15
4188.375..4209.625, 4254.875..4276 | 1.16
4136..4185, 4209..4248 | 1.09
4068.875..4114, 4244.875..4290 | 1.11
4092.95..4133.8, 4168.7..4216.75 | 1.02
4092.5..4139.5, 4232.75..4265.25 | 1.13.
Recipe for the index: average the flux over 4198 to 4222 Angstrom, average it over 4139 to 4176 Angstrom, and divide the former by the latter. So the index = 1.1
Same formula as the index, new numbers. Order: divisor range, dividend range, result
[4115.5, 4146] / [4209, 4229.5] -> 1.03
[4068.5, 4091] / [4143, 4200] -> 0.89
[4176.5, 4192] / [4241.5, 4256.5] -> 1.10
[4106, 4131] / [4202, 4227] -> 1.00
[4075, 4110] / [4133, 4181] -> 0.93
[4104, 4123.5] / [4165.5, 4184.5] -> 0.89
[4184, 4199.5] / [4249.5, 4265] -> 1.18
